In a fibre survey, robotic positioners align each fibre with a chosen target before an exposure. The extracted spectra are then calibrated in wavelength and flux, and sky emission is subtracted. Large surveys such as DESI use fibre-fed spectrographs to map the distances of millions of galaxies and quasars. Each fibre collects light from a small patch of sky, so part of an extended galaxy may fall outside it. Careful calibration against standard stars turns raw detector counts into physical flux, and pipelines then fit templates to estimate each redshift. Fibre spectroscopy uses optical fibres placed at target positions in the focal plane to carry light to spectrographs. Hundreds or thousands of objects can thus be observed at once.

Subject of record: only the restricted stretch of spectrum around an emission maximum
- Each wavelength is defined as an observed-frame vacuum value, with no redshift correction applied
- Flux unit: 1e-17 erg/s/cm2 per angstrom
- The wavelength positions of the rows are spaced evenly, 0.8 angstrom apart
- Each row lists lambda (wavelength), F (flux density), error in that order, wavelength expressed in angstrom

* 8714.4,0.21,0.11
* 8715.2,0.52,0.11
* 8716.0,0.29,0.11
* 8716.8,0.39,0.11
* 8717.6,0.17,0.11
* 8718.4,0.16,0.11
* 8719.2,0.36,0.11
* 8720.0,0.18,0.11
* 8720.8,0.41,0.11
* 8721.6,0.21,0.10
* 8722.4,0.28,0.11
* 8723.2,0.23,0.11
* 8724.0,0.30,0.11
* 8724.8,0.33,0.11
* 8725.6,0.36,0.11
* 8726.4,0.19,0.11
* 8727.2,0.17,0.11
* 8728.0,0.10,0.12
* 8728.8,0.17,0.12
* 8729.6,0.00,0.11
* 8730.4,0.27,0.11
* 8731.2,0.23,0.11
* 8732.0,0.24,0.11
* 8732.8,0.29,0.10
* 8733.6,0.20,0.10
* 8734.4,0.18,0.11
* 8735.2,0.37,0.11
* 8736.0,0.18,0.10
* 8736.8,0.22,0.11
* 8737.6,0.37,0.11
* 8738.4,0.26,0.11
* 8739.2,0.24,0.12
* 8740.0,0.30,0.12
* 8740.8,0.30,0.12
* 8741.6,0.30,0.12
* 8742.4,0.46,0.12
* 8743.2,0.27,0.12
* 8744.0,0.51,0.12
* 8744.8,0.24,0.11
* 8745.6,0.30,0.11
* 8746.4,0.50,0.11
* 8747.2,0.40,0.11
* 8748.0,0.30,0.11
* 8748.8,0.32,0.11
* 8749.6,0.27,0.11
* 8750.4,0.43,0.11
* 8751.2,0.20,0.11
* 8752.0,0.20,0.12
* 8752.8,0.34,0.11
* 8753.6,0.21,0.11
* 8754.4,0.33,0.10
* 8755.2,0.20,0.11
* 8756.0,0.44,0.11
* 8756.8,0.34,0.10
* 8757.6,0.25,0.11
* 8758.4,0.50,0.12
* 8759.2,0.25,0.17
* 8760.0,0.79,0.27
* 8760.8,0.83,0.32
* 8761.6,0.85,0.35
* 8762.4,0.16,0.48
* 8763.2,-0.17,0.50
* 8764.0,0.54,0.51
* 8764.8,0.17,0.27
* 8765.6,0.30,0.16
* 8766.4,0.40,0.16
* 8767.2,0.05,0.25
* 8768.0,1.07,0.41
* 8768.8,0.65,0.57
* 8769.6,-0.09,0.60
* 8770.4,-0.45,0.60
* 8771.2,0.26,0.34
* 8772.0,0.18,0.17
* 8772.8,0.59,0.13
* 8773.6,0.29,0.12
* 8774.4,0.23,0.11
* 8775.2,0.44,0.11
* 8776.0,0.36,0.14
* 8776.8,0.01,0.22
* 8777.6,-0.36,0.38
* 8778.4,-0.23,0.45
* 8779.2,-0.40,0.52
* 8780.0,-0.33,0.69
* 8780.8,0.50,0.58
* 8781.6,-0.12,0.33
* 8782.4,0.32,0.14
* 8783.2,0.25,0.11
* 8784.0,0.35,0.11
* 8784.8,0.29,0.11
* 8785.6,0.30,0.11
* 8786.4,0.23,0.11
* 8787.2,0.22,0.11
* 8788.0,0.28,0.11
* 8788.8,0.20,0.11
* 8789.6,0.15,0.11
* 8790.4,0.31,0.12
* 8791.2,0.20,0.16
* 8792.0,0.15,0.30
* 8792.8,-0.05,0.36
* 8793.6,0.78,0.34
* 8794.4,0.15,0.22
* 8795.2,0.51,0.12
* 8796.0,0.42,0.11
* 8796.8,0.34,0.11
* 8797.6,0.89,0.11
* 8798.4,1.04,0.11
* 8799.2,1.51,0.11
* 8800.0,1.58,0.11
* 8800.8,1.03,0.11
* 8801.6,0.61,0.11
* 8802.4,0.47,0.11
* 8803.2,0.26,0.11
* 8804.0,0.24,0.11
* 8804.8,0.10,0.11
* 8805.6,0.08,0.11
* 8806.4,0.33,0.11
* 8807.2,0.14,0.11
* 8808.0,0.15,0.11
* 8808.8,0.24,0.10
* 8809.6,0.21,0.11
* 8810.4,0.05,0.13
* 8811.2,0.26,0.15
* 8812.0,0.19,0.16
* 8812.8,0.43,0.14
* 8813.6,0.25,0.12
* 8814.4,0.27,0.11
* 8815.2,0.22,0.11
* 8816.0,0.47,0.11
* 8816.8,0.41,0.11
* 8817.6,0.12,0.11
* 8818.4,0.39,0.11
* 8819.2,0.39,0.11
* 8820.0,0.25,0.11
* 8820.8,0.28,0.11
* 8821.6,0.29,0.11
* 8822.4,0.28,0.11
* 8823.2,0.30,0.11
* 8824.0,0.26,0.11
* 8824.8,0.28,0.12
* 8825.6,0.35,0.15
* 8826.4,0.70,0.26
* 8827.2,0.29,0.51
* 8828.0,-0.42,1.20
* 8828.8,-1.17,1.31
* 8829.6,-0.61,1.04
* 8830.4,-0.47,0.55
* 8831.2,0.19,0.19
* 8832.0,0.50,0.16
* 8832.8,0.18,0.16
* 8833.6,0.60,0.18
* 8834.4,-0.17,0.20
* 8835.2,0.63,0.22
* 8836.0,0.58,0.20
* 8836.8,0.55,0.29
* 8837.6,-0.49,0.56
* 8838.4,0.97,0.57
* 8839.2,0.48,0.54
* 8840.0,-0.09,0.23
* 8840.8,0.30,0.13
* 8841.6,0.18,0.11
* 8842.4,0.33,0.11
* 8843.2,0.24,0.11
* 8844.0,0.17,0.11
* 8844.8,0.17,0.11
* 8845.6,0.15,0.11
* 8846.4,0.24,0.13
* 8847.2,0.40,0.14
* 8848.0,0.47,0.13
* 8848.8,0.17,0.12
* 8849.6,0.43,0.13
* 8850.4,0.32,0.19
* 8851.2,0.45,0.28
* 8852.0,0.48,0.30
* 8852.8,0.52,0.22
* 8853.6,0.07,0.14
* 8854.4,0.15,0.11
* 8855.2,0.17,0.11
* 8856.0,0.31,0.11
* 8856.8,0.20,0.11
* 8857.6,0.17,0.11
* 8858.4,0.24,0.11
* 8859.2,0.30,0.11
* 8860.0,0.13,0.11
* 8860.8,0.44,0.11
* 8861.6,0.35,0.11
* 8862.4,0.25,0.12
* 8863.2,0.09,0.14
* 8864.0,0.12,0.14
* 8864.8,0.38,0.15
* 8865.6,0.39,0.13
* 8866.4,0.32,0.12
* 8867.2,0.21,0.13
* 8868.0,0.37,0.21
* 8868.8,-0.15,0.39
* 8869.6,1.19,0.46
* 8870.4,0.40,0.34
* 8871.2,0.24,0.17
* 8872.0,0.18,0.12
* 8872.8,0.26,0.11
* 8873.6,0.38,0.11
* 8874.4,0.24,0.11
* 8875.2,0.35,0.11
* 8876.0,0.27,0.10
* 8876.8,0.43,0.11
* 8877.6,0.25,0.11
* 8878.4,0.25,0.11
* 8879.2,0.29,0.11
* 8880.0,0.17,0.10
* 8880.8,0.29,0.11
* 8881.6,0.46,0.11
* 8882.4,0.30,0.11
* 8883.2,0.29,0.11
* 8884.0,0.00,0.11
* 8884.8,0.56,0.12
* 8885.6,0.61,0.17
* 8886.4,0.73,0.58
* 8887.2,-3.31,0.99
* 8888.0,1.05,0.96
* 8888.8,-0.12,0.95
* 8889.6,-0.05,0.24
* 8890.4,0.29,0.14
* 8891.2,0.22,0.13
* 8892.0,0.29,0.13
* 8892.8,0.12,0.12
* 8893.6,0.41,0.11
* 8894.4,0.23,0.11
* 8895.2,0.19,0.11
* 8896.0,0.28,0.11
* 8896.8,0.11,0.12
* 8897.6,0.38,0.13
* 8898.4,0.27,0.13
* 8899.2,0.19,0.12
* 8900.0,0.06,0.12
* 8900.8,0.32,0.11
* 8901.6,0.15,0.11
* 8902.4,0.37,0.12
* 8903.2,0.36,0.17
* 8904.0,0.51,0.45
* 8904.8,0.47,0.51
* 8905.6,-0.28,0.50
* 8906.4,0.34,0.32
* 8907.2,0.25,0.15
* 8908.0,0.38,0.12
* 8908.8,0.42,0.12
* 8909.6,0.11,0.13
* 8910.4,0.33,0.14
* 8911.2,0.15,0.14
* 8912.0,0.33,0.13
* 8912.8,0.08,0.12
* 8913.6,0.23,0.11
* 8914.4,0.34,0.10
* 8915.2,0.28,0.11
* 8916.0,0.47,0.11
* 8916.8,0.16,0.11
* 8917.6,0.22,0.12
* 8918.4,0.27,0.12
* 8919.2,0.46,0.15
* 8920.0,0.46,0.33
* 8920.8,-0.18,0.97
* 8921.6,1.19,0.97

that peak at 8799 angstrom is Hgamma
